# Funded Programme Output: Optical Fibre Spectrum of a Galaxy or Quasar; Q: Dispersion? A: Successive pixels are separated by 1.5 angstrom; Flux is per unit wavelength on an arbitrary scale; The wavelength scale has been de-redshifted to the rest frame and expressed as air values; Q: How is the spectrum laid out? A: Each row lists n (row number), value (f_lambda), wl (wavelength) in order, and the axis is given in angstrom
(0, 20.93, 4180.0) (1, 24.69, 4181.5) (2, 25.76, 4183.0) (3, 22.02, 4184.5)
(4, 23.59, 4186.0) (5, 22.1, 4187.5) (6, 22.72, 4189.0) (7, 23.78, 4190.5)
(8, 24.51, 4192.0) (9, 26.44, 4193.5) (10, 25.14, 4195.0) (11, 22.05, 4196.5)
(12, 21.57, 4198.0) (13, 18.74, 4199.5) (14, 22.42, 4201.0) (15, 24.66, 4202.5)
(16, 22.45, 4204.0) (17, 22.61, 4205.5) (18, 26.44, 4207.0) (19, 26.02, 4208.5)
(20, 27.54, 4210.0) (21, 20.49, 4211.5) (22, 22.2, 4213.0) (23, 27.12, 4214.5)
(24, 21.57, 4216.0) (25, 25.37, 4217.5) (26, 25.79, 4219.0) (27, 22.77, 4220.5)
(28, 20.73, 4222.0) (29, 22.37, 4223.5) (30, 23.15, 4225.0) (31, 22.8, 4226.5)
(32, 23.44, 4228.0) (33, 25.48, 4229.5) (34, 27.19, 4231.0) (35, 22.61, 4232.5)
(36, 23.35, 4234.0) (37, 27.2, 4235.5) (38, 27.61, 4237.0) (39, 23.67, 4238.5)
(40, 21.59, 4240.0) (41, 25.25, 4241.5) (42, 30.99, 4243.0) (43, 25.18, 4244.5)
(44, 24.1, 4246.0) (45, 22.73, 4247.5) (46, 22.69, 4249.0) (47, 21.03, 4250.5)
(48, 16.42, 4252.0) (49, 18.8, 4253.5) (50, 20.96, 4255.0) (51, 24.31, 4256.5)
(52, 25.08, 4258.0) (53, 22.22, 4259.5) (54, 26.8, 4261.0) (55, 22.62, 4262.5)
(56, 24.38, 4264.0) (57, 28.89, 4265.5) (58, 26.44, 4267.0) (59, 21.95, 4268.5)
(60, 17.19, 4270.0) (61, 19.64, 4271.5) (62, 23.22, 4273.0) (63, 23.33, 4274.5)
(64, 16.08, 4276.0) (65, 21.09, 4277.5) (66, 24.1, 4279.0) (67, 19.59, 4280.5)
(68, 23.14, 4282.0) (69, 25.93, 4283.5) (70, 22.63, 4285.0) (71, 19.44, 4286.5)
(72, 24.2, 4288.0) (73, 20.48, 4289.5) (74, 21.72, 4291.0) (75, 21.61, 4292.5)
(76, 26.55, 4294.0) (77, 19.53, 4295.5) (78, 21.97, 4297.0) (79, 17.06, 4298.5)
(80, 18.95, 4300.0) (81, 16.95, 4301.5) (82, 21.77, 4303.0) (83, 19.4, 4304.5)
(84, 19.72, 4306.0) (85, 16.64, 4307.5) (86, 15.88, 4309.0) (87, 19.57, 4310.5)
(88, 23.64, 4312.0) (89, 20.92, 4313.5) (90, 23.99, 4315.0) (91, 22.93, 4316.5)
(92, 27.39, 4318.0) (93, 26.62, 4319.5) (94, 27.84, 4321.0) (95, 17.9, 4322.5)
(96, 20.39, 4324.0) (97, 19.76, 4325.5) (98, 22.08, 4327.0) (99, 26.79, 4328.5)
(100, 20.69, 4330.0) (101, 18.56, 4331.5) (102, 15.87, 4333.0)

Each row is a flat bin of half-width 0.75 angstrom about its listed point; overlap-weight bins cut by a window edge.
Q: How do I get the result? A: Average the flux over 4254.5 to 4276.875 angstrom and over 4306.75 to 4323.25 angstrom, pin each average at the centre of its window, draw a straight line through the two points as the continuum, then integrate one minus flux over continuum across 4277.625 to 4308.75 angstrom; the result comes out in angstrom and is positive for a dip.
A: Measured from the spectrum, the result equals 2.1 angstrom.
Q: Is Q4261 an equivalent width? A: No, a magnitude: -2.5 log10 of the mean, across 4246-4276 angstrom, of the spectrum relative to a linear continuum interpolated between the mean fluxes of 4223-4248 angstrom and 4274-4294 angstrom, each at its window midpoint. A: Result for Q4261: 0.04 mag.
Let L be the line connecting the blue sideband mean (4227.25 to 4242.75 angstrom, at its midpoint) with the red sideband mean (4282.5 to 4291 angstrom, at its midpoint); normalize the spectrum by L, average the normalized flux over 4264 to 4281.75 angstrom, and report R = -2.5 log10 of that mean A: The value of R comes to 0.05 mag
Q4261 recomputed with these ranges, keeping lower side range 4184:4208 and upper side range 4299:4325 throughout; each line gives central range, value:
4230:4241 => -0.10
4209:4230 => -0.04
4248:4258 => 0.06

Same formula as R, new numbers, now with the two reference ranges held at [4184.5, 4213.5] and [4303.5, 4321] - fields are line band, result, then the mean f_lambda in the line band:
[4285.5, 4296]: 0.00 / 22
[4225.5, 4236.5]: -0.08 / 24.6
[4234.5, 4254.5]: -0.04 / 23.6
